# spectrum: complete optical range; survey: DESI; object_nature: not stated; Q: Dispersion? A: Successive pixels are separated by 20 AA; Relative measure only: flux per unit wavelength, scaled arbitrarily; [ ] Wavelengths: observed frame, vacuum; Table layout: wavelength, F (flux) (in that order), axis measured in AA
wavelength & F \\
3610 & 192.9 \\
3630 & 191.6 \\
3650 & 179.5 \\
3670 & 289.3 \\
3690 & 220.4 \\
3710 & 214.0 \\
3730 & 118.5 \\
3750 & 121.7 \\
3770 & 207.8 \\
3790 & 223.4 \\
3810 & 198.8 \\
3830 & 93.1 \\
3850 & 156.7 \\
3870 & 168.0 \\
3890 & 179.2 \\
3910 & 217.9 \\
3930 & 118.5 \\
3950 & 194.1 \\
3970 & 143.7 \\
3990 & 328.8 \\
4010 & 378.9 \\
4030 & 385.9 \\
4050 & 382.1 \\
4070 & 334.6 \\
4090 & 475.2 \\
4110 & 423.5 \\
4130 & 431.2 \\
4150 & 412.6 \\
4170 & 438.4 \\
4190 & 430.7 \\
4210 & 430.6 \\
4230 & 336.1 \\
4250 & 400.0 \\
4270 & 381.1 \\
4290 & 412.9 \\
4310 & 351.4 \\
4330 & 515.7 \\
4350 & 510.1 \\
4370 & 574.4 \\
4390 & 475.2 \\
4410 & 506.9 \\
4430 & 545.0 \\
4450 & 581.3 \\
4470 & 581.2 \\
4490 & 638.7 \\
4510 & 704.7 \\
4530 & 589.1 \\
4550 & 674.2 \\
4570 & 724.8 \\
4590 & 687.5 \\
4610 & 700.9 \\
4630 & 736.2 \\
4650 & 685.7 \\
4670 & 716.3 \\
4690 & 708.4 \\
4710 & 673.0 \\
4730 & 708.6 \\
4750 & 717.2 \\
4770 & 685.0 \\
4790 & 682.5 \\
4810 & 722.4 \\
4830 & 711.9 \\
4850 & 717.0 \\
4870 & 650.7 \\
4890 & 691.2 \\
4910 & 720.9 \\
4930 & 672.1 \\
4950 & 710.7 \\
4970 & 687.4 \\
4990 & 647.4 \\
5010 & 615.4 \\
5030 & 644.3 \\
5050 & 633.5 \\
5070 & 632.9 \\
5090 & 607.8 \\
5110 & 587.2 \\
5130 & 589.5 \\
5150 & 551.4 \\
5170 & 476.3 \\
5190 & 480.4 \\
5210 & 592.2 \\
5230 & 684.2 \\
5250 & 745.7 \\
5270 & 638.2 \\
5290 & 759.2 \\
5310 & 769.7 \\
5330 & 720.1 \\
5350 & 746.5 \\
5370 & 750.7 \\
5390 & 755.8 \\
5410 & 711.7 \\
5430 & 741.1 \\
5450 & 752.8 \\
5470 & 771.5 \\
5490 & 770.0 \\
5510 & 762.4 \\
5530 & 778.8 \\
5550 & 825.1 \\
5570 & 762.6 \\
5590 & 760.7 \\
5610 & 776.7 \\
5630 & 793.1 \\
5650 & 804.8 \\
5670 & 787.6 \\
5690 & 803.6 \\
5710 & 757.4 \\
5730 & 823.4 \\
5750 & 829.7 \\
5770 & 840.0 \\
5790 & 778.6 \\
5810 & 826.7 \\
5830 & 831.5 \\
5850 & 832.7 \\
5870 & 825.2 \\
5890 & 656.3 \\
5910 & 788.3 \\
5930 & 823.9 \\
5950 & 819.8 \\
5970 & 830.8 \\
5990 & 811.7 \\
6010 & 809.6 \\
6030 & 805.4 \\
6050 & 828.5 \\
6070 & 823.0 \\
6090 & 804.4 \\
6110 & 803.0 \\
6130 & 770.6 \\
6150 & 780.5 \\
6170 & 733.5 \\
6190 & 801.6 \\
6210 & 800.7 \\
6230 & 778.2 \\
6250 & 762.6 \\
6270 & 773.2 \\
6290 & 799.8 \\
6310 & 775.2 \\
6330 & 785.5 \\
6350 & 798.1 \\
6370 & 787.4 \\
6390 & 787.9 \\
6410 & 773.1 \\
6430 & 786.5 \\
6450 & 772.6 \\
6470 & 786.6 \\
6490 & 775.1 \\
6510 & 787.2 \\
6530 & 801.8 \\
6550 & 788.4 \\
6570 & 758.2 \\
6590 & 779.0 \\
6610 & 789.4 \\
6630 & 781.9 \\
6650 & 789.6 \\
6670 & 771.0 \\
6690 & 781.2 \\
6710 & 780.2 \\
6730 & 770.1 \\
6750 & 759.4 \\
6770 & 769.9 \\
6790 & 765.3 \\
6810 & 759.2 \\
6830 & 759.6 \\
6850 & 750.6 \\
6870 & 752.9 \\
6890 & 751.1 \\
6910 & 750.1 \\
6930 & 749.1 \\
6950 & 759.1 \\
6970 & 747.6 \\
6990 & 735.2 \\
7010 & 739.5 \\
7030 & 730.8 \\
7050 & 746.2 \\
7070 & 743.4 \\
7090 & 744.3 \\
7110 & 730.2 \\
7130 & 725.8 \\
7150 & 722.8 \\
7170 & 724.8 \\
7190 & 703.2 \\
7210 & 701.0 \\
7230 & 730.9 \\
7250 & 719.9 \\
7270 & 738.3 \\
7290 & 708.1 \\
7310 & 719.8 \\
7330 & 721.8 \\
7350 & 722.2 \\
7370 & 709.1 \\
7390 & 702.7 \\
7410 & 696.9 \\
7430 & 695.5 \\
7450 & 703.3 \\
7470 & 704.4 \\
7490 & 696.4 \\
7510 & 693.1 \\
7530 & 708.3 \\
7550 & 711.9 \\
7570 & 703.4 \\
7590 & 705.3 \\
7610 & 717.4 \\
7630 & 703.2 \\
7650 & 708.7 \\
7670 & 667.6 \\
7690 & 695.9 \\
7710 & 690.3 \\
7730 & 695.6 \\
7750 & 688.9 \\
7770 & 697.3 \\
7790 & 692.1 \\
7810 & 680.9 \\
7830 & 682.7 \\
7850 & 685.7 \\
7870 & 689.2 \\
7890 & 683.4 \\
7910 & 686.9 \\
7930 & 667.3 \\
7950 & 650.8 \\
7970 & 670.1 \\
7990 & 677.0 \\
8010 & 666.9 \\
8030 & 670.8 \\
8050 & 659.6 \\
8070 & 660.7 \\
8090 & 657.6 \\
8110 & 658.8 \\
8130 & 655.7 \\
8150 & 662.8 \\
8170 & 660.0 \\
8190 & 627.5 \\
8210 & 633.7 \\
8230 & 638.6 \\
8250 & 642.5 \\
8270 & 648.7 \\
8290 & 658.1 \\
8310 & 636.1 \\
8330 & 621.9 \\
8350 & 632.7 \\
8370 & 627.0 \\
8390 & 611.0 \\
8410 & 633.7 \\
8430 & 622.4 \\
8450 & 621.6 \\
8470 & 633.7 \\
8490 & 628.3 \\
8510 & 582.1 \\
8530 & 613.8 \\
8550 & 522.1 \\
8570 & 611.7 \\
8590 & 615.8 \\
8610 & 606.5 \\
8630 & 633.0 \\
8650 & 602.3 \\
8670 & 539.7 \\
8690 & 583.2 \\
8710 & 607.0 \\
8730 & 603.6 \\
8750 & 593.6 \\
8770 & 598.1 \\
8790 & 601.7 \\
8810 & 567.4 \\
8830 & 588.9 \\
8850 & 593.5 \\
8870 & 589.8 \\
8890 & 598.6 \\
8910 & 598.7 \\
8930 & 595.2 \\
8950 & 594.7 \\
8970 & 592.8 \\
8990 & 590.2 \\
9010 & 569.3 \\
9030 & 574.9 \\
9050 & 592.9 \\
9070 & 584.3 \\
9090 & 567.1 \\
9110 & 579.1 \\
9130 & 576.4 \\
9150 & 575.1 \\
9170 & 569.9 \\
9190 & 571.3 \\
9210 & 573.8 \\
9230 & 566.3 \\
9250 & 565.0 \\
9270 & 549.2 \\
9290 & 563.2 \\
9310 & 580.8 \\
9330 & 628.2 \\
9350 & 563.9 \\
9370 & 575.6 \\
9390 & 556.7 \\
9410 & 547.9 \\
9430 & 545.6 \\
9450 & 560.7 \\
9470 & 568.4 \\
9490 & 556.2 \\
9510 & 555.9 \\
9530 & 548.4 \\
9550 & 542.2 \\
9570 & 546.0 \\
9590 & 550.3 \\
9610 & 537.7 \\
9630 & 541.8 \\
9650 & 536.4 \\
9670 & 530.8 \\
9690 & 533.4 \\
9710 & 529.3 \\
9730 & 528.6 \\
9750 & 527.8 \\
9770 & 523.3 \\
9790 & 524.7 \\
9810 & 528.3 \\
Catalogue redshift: 0.000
